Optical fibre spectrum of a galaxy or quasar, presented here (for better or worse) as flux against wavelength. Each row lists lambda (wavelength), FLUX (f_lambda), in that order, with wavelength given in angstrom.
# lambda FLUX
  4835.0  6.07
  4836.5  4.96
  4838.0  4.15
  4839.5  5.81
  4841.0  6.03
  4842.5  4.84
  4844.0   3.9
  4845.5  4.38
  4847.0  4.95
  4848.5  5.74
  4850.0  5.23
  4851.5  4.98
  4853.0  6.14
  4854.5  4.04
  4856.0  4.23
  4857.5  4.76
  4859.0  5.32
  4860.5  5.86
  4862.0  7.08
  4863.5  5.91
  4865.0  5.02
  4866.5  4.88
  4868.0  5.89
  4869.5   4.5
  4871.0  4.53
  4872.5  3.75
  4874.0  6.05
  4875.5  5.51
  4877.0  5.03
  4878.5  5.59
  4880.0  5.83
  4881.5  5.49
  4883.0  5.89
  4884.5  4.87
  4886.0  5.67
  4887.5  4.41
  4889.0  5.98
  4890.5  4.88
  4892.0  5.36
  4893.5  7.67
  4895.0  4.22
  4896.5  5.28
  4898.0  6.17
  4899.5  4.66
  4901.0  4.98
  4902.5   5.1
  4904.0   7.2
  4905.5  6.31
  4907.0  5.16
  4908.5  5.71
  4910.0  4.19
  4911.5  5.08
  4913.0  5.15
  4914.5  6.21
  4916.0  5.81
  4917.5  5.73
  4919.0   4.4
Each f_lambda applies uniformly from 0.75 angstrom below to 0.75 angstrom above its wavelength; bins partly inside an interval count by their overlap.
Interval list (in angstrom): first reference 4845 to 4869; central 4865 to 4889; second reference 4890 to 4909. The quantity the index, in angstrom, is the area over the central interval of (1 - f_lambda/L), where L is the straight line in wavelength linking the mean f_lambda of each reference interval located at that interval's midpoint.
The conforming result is 1.0 angstrom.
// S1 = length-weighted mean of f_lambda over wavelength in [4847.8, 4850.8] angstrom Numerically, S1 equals 5.47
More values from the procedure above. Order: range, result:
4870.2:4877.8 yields 4.97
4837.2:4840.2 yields 4.97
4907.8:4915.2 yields 5.26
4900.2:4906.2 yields 5.88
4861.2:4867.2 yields 5.73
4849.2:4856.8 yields 4.93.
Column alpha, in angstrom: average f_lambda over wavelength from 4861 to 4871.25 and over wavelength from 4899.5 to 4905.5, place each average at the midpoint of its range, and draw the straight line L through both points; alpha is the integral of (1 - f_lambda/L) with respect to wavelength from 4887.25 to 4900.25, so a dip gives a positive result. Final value 0.4 angstrom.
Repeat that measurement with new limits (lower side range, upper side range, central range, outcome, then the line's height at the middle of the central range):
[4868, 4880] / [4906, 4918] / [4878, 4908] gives -1.66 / 5.25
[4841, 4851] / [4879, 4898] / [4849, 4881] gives -0.42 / 5.18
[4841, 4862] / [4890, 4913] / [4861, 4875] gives -0.30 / 5.2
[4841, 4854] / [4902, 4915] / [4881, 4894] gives -0.36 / 5.39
